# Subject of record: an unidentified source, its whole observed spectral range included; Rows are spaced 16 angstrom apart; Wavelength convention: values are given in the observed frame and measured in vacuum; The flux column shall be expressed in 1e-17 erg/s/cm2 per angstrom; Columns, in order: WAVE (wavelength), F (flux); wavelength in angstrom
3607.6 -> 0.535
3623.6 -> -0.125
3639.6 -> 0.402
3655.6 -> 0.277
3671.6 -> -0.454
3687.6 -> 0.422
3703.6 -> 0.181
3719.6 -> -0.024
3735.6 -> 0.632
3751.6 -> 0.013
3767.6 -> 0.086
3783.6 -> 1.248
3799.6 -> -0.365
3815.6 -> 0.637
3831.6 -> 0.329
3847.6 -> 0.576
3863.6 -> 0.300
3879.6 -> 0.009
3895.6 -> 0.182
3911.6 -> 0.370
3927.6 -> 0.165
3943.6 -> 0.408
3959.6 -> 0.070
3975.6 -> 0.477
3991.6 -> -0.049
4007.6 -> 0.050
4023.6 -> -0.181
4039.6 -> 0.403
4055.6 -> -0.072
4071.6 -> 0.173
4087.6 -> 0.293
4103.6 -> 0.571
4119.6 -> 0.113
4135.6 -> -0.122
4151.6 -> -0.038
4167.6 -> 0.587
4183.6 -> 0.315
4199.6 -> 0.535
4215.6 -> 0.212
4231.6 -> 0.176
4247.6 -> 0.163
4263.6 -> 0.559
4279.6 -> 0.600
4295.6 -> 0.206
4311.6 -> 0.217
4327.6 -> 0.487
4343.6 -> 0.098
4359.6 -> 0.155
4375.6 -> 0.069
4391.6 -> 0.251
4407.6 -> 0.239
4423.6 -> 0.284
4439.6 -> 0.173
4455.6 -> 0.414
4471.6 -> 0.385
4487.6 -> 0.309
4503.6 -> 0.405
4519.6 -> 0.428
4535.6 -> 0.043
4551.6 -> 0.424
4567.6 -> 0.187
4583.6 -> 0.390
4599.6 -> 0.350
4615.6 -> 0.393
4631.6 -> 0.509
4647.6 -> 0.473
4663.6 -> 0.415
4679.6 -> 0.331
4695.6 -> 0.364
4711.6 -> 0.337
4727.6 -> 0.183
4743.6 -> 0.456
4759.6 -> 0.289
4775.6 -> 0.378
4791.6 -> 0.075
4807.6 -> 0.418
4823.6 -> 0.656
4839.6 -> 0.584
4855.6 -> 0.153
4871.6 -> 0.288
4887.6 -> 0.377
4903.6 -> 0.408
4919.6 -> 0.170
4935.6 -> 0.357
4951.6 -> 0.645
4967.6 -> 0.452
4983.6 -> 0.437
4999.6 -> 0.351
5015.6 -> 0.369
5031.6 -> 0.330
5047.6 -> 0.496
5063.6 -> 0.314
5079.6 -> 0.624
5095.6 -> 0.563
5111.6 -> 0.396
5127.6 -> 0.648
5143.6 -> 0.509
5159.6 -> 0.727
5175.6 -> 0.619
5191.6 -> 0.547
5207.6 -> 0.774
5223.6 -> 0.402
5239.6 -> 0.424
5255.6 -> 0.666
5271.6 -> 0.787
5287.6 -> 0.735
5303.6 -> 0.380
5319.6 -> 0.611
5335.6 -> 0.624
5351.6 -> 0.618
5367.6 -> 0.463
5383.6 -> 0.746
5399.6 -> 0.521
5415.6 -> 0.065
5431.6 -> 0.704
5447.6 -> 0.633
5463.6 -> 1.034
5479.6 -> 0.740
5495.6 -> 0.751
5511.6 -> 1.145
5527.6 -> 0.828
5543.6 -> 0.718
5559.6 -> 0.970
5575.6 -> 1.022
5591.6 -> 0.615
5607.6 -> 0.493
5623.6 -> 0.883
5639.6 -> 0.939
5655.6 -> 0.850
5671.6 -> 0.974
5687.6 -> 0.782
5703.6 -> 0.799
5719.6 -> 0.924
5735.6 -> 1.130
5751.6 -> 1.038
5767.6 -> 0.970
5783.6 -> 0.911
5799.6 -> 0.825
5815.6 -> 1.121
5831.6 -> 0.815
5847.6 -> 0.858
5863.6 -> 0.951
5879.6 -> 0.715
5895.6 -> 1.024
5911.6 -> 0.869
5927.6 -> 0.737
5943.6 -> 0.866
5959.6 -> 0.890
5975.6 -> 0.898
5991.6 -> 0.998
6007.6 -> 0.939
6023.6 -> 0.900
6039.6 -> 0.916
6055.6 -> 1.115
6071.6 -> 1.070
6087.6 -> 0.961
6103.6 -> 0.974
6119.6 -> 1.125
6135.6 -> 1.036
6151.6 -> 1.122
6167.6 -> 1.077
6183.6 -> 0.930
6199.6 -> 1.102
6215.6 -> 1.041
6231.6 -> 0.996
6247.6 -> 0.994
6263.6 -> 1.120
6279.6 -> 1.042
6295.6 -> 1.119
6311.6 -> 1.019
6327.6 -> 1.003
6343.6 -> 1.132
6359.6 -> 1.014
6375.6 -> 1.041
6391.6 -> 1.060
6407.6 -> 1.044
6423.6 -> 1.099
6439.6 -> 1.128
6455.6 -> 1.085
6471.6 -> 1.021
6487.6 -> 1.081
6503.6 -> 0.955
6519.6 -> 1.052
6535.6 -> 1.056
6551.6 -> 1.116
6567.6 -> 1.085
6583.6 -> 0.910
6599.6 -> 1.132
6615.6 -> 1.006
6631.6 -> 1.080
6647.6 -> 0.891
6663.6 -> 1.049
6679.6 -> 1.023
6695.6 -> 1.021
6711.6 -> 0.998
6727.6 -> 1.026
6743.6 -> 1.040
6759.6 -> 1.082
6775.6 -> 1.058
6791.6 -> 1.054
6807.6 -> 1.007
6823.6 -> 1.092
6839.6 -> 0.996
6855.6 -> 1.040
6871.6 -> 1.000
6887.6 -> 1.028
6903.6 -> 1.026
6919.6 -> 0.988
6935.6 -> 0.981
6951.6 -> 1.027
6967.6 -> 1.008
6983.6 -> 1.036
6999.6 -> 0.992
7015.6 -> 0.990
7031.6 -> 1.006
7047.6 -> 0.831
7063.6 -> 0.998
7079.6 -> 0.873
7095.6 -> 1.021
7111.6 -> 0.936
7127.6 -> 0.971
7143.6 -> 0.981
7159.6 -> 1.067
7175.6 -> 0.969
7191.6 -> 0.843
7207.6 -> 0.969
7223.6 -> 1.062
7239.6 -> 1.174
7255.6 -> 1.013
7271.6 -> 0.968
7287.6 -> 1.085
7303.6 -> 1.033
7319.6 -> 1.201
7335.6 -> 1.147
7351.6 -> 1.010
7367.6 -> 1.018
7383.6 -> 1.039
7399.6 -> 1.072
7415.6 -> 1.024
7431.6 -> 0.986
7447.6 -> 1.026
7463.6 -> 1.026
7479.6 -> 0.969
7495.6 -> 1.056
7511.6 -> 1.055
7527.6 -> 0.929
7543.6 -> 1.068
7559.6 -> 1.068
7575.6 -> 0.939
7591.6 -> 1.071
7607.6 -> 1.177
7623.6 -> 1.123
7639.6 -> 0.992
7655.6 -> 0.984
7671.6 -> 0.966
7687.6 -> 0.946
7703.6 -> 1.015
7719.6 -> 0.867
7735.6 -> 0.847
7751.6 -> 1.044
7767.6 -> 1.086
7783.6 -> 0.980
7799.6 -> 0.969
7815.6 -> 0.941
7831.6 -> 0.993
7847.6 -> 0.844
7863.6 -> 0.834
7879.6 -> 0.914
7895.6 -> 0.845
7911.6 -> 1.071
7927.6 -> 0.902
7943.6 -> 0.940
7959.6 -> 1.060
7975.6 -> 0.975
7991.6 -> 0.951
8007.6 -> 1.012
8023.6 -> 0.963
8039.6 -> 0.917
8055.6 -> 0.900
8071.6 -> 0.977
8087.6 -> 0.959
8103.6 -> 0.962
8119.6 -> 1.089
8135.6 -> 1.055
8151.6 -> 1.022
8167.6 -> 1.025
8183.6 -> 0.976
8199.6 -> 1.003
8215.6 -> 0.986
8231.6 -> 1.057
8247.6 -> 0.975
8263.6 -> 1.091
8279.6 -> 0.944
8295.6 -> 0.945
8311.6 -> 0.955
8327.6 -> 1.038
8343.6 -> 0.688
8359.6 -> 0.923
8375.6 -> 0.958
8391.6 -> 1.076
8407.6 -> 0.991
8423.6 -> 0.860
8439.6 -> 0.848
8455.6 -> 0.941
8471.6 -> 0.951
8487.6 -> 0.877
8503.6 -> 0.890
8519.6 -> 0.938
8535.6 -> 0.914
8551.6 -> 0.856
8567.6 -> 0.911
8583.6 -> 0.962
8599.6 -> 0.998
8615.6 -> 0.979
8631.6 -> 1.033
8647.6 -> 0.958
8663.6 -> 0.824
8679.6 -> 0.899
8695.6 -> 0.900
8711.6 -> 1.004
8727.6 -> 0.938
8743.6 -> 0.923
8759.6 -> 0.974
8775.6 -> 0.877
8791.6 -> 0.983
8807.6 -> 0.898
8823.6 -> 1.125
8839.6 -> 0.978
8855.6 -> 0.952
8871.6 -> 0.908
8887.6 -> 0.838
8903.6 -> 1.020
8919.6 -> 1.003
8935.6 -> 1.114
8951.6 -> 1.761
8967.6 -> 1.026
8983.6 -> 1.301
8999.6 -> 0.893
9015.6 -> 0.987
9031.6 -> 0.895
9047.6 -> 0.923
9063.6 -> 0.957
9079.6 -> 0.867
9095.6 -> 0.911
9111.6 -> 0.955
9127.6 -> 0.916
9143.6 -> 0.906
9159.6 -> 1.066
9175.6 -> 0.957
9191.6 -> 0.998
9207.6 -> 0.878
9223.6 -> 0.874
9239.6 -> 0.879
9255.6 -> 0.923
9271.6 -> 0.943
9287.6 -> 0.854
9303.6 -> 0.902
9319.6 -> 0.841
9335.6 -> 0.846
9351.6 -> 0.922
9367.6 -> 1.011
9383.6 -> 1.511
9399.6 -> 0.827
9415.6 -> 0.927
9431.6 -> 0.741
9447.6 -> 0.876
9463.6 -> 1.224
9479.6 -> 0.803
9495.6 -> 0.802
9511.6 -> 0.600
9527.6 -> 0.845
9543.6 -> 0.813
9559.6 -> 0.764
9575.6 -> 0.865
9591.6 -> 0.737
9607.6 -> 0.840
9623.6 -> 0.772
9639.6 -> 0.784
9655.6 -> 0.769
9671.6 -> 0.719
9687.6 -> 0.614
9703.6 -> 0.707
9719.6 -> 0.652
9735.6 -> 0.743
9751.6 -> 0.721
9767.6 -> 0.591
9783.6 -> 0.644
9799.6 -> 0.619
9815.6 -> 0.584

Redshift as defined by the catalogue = 0.364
